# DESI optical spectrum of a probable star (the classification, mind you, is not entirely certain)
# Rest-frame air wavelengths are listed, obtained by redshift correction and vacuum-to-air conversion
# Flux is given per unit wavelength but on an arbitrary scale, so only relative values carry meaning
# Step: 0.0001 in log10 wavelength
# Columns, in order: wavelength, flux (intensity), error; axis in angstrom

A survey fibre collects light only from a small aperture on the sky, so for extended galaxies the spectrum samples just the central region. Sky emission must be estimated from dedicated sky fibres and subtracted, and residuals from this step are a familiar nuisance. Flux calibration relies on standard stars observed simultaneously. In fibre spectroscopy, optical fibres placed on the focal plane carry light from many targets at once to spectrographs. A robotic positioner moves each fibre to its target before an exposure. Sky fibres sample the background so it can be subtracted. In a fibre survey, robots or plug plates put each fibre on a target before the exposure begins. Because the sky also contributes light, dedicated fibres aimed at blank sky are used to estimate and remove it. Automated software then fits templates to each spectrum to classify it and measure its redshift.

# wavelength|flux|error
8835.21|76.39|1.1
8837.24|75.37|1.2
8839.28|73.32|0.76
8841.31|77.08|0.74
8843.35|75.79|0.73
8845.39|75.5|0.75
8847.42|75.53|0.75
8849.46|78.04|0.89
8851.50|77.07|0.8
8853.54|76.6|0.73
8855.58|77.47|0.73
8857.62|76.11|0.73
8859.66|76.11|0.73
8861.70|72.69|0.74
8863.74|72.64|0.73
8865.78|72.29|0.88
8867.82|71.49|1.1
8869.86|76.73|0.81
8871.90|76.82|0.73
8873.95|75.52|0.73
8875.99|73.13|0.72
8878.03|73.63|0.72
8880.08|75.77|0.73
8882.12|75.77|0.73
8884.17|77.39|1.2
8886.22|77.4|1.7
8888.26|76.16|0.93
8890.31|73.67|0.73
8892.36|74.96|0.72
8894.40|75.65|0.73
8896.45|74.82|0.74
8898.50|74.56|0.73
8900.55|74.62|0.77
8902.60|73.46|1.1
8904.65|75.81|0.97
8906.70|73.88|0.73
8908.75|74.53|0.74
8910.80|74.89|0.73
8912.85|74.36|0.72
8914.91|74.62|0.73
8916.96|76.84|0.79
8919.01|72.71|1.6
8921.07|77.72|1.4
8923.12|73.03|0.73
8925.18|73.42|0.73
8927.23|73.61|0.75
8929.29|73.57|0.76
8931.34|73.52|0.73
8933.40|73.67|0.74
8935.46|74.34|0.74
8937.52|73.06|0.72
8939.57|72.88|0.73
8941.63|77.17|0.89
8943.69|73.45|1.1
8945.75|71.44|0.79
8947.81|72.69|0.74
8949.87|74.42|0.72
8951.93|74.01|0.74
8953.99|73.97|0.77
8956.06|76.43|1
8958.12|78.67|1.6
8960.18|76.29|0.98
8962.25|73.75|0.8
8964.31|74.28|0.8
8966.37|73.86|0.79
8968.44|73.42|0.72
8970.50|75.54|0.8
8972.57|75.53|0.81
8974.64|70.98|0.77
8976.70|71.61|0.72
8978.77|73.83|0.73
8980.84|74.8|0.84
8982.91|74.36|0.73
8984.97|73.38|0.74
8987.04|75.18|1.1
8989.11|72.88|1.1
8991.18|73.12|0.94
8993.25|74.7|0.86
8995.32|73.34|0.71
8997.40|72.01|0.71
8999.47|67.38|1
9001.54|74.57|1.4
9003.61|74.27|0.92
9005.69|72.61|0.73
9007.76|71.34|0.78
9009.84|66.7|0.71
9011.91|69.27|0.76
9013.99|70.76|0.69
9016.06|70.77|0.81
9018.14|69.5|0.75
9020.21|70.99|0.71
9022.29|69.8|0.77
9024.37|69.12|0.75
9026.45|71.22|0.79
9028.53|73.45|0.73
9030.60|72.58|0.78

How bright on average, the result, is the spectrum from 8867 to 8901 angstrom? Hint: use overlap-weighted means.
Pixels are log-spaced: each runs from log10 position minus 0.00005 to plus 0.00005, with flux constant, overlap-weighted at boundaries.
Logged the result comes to 75.2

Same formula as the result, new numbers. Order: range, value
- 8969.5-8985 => 73.8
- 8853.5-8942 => 74.7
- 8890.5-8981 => 74.3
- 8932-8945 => 74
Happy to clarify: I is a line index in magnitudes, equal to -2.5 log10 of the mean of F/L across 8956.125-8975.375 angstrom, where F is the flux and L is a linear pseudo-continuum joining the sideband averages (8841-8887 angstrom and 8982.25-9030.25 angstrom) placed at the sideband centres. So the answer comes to -0.03 mag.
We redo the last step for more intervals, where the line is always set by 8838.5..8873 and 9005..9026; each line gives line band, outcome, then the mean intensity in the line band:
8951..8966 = -0.049 mag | 75.3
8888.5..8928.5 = -0.014 mag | 74.6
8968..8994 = -0.039 mag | 73.8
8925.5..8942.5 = -0.017 mag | 74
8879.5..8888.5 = -0.031 mag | 76.6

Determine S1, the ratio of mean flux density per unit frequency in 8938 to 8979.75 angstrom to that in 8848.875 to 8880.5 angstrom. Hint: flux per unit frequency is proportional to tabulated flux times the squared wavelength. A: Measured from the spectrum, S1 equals 1.0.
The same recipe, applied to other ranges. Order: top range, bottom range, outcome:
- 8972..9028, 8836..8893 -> 0.98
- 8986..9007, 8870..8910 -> 0.99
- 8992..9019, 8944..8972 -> 0.97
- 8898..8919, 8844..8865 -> 1.00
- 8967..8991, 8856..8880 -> 1.02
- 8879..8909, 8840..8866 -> 1.00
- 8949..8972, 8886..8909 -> 1.02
